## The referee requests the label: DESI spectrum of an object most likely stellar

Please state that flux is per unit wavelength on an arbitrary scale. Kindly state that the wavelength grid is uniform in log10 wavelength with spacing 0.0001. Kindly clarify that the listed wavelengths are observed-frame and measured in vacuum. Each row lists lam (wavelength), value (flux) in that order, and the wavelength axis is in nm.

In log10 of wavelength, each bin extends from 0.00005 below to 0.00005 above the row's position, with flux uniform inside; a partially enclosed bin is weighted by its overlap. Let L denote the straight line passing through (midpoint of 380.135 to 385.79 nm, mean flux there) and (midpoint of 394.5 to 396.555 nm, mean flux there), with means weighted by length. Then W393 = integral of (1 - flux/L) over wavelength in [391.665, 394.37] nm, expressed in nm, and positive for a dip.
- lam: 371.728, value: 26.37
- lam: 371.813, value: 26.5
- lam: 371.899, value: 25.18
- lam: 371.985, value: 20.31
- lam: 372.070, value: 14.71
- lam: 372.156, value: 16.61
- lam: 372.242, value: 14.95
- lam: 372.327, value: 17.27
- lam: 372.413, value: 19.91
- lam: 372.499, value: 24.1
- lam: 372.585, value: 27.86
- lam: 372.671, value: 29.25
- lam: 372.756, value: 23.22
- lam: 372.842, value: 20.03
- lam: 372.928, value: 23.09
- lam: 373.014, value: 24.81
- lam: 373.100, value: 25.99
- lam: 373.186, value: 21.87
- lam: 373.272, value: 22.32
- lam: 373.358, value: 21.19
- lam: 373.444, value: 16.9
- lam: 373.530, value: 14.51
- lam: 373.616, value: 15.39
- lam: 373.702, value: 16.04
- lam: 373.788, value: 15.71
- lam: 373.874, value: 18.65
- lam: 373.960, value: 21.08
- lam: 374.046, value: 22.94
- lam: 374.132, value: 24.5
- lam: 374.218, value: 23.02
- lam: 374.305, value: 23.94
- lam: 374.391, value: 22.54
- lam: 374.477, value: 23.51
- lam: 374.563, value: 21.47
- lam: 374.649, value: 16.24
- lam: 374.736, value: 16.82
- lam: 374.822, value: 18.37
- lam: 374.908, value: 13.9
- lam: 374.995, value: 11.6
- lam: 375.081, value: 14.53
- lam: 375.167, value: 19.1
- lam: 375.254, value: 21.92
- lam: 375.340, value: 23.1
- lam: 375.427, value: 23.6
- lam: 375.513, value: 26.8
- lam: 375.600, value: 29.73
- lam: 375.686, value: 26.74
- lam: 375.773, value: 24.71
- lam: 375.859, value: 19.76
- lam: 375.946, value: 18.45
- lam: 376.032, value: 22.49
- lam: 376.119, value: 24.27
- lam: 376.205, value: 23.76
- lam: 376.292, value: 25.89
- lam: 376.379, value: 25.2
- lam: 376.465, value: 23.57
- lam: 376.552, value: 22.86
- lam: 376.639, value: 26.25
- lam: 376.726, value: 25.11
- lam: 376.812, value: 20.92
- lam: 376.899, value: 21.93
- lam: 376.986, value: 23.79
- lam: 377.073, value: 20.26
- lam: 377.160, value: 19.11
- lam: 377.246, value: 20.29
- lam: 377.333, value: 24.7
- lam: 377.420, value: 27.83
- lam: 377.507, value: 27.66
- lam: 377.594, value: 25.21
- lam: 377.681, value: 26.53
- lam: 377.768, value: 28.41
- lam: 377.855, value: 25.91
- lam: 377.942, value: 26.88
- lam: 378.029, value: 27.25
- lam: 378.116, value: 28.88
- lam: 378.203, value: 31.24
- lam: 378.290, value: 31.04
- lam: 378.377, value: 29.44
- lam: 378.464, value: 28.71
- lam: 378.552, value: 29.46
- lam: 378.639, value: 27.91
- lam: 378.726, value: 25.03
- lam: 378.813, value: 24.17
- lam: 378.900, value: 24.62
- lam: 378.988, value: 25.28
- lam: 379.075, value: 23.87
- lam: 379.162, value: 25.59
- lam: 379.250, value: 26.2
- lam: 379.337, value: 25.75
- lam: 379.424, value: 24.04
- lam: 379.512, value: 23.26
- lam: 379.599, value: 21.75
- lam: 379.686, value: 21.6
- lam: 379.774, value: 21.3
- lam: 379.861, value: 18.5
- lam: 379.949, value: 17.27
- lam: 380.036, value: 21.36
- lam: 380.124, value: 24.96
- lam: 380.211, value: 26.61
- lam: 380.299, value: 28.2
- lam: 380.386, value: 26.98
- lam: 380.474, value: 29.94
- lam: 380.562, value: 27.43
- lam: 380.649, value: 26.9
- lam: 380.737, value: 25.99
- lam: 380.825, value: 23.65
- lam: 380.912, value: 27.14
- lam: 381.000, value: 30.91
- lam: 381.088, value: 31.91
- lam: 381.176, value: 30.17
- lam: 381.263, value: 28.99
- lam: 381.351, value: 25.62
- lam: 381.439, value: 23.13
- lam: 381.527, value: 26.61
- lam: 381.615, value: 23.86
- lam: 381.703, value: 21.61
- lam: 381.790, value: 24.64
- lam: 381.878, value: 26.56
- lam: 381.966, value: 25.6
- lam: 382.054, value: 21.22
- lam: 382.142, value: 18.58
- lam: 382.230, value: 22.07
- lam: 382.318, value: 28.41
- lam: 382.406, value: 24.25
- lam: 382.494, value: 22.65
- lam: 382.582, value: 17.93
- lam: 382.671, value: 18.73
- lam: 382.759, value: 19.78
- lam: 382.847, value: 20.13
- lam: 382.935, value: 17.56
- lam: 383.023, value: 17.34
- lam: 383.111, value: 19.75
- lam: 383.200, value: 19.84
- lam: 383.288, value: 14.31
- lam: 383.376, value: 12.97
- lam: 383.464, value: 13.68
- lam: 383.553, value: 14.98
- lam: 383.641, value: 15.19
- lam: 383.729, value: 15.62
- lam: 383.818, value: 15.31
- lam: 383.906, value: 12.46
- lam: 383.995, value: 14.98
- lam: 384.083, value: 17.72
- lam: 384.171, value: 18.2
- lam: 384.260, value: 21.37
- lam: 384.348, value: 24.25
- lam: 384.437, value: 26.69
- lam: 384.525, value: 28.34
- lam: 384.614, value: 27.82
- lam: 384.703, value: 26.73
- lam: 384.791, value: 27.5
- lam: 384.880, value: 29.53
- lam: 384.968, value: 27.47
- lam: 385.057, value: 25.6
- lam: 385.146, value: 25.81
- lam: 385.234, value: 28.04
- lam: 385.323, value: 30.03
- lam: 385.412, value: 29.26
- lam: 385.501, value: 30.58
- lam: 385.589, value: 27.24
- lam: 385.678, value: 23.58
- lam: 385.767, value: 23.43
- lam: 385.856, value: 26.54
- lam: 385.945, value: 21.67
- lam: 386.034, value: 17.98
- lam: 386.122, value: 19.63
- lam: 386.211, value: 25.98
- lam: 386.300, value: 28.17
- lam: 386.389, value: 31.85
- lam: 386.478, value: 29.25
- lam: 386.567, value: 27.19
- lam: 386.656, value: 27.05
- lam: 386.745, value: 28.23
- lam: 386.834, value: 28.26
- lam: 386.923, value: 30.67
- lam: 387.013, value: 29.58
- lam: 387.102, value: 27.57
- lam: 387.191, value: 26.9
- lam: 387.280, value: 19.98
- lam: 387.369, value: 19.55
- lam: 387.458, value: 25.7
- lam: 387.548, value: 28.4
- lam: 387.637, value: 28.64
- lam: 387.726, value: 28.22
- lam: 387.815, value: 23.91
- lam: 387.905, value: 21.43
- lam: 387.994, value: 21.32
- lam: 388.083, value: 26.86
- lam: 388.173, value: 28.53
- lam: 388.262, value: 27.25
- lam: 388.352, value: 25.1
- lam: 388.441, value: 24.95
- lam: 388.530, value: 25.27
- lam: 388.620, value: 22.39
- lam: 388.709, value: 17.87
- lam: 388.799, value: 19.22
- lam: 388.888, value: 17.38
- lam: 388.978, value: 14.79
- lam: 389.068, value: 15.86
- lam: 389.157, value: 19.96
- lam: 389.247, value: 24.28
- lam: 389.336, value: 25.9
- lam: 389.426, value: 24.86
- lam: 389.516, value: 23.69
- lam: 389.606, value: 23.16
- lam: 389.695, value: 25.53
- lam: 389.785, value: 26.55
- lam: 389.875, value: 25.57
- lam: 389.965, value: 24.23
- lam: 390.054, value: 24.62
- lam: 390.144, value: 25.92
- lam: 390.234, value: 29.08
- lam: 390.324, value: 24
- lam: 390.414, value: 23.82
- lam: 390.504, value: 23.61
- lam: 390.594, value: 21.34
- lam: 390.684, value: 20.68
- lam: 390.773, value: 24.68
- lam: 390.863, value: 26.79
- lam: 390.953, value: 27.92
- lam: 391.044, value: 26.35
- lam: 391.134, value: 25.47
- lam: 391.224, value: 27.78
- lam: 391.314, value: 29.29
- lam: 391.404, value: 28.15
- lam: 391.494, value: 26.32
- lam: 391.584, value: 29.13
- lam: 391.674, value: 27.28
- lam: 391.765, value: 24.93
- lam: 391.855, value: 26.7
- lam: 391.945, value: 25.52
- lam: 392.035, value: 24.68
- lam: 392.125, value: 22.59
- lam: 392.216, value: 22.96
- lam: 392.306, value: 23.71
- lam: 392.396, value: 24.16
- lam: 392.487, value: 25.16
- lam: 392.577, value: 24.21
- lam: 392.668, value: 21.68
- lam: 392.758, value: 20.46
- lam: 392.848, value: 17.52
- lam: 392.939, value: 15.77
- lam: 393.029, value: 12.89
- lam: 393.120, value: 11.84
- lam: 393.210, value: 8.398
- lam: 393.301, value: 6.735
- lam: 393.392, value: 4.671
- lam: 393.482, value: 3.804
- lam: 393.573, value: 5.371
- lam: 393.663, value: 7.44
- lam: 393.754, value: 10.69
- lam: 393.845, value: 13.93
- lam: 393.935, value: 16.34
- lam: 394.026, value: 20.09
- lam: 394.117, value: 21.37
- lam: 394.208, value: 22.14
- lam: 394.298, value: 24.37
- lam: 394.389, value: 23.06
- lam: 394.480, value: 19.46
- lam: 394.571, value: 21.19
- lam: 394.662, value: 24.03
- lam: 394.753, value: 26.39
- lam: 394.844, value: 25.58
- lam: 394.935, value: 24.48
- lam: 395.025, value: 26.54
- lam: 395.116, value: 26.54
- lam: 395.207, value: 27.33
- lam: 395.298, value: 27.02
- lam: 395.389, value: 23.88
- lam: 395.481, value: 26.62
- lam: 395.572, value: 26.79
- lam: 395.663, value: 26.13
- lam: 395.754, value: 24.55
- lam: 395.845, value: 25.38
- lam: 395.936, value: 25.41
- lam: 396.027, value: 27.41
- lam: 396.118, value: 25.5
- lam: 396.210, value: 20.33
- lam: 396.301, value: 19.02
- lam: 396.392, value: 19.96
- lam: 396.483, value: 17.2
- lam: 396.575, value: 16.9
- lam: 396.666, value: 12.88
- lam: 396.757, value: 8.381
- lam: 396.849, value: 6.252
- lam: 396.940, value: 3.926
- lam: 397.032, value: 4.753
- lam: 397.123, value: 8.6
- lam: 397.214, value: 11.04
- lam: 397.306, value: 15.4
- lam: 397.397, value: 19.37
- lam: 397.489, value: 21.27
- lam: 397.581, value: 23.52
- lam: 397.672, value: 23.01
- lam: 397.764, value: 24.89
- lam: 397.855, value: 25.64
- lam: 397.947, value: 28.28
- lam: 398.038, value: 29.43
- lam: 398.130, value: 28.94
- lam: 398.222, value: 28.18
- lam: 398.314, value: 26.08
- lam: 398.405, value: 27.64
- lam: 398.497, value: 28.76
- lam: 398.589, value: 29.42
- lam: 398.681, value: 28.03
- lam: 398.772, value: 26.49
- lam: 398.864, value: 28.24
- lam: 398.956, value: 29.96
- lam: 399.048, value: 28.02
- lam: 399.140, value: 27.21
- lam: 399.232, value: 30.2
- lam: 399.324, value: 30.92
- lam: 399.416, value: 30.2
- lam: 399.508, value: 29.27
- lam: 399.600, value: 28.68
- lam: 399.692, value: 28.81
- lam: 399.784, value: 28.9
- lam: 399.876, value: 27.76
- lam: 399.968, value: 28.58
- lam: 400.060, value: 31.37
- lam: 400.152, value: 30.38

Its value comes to 0.70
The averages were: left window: 23.4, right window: 24.3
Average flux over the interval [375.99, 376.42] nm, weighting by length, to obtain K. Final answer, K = 24.3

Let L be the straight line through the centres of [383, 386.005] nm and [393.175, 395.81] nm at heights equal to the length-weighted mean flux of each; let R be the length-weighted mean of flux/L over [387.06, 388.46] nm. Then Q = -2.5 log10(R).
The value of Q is -0.18 mag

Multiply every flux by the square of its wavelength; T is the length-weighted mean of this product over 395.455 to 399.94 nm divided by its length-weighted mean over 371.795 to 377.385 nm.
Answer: 1.2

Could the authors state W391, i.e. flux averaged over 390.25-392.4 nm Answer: 25.4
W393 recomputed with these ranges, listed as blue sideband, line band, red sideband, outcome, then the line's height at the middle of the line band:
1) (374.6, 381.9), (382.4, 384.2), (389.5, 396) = 0.50 nm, 23.7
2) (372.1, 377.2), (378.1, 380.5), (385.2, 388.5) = -0.23 nm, 23.2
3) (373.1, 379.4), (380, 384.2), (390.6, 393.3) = 0.17 nm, 23.1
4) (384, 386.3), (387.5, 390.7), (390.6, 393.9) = -0.20 nm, 22.4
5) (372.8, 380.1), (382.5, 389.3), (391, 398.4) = -0.40 nm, 21.8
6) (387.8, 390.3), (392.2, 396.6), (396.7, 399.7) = 0.61 nm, 23.3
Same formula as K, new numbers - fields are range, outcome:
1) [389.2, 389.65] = 24.3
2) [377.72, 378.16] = 27.5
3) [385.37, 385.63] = 29.1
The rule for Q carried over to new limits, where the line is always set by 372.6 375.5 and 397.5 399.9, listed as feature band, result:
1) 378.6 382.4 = -0.12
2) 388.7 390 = 0.14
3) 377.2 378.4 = -0.25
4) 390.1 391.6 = -0.01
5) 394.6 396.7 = 0.13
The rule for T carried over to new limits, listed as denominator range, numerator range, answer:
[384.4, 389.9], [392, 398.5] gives 0.82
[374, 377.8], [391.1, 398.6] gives 1.02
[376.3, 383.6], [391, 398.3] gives 0.93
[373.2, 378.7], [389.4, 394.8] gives 1.02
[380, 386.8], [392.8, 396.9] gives 0.84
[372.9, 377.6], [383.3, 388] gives 1.17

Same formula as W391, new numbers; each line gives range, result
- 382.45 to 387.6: 23.2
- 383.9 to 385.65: 25.2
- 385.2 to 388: 26.2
